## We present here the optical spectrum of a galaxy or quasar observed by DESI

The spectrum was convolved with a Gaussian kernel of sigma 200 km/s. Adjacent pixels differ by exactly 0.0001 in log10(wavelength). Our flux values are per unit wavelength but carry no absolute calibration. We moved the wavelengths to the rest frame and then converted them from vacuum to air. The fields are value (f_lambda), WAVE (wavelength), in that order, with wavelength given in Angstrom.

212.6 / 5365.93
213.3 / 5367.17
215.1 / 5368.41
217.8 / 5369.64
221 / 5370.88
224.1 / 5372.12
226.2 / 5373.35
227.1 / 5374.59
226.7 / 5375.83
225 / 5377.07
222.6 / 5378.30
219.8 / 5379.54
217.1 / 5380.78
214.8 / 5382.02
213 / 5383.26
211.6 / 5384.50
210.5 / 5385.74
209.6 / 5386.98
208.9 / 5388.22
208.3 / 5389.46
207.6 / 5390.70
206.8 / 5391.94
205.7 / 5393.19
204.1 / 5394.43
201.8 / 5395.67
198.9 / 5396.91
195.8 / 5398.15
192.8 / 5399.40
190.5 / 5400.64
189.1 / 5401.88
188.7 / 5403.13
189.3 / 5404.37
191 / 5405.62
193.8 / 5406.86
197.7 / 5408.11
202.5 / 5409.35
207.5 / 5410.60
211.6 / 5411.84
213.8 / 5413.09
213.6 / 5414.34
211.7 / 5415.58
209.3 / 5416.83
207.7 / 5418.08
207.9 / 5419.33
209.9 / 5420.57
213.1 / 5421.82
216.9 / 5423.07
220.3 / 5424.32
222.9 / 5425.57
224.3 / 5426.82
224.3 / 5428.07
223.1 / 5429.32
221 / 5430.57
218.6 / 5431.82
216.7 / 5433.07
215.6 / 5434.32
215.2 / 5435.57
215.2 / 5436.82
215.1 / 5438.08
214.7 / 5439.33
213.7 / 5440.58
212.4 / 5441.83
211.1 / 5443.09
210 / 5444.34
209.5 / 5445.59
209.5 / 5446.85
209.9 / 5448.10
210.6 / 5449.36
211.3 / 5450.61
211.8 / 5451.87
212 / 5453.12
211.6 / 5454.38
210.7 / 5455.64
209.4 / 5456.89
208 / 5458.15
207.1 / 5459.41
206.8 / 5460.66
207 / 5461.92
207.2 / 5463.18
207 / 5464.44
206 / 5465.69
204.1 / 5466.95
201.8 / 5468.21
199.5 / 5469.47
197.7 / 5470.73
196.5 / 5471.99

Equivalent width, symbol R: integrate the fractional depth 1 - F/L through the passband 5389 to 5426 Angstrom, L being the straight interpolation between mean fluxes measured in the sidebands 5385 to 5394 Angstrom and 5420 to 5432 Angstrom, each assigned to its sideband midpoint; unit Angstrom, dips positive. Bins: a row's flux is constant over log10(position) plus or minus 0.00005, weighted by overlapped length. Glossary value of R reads 1.64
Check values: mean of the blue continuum 208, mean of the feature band 204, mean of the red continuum 219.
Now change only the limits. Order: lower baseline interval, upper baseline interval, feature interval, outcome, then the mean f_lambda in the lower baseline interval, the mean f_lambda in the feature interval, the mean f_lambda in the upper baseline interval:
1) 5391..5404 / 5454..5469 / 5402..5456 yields -2.3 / 198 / 211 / 207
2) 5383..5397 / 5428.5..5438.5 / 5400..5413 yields 0.9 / 207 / 197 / 218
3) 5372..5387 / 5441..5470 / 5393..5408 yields 1.5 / 219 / 195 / 209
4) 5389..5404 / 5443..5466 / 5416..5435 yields -1.2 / 199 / 217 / 209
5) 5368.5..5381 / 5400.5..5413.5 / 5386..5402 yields 0.4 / 223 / 202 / 198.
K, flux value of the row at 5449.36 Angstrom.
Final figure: 210.6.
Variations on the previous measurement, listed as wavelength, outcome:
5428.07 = 224.3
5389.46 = 208.3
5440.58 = 213.7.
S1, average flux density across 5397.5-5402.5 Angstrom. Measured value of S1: 192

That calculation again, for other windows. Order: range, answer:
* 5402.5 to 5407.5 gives 190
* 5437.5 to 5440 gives 215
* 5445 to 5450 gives 210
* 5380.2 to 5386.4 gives 213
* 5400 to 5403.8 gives 190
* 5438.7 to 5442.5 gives 214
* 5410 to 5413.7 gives 211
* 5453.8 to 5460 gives 209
